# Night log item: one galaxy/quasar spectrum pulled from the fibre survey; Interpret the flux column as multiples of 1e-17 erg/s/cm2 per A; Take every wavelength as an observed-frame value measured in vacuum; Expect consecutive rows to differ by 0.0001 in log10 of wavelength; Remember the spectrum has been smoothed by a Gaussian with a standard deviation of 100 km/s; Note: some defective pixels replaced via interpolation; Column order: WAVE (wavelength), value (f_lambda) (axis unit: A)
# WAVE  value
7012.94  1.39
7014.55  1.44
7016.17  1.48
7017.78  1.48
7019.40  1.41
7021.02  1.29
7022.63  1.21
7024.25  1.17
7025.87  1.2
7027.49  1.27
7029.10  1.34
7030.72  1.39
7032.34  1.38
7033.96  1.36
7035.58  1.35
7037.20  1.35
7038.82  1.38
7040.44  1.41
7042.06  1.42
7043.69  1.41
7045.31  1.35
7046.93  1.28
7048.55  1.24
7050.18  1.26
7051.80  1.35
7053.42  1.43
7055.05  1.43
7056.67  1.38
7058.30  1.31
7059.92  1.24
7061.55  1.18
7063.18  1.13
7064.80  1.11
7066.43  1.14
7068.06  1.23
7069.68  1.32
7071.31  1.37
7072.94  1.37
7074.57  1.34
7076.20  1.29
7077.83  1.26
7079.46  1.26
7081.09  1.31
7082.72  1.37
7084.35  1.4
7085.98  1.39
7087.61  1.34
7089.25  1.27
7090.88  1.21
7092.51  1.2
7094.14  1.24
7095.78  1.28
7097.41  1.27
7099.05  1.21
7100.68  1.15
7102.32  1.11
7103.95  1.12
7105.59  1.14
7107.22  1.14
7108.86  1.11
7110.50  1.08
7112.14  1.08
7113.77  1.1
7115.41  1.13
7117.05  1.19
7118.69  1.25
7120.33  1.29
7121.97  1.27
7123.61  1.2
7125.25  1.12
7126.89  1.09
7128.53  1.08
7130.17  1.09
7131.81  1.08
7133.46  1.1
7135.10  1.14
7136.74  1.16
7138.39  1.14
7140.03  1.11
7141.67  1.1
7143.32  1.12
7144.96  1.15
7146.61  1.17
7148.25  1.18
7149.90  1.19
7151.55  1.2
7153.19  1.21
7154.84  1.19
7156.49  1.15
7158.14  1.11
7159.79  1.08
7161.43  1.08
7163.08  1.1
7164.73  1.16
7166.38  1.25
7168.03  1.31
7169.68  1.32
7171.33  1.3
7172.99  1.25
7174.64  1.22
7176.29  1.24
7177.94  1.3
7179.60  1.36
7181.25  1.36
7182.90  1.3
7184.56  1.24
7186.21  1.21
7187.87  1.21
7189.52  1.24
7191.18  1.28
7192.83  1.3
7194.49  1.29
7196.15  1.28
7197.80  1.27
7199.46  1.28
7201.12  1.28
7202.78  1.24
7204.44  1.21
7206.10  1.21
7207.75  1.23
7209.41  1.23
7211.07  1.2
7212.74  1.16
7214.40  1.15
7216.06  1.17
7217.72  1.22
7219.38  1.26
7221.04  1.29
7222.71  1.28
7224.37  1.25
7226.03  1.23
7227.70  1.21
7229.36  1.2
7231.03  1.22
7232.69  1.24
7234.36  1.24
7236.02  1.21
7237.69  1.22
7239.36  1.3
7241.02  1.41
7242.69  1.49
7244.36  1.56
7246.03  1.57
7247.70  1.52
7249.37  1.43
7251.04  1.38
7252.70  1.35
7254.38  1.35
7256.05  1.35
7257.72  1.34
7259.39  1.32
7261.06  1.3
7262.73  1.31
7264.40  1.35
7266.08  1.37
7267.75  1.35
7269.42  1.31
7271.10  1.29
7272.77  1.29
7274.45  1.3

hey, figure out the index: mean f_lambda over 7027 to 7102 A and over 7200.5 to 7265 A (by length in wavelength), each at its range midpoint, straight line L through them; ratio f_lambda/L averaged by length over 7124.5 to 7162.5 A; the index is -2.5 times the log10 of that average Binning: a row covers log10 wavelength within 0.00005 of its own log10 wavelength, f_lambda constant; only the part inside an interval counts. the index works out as 0.15 mag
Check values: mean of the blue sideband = 1.3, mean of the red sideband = 1.29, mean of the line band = 1.13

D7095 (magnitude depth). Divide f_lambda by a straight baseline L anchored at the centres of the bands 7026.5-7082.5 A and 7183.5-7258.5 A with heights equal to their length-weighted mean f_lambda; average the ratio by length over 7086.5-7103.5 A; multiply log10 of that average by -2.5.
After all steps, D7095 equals 0.07 mag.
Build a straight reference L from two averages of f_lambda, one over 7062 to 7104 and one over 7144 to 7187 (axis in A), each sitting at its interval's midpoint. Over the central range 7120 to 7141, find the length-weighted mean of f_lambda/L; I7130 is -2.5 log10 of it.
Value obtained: 0.09 mag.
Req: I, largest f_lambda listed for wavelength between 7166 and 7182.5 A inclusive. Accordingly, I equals 1.36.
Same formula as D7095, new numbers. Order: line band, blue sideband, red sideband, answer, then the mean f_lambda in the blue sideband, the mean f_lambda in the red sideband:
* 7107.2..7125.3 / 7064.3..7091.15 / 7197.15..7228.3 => 0.10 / 1.3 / 1.23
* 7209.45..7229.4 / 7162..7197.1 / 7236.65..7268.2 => 0.09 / 1.26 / 1.38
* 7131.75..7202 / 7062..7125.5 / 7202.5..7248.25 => 0.04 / 1.23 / 1.27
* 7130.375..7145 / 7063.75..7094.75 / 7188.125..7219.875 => 0.13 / 1.28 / 1.24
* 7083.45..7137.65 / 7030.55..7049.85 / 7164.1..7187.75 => 0.11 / 1.36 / 1.27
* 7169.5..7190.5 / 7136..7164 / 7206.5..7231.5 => -0.08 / 1.14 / 1.22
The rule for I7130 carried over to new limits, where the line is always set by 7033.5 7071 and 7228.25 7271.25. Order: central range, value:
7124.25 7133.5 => 0.20 mag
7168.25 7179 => 0.05 mag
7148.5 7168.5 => 0.14 mag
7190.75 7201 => 0.04 mag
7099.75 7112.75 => 0.18 mag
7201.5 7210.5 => 0.09 mag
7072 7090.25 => -0.01 mag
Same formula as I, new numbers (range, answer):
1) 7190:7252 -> 1.57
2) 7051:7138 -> 1.43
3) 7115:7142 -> 1.29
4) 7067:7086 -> 1.4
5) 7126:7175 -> 1.32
